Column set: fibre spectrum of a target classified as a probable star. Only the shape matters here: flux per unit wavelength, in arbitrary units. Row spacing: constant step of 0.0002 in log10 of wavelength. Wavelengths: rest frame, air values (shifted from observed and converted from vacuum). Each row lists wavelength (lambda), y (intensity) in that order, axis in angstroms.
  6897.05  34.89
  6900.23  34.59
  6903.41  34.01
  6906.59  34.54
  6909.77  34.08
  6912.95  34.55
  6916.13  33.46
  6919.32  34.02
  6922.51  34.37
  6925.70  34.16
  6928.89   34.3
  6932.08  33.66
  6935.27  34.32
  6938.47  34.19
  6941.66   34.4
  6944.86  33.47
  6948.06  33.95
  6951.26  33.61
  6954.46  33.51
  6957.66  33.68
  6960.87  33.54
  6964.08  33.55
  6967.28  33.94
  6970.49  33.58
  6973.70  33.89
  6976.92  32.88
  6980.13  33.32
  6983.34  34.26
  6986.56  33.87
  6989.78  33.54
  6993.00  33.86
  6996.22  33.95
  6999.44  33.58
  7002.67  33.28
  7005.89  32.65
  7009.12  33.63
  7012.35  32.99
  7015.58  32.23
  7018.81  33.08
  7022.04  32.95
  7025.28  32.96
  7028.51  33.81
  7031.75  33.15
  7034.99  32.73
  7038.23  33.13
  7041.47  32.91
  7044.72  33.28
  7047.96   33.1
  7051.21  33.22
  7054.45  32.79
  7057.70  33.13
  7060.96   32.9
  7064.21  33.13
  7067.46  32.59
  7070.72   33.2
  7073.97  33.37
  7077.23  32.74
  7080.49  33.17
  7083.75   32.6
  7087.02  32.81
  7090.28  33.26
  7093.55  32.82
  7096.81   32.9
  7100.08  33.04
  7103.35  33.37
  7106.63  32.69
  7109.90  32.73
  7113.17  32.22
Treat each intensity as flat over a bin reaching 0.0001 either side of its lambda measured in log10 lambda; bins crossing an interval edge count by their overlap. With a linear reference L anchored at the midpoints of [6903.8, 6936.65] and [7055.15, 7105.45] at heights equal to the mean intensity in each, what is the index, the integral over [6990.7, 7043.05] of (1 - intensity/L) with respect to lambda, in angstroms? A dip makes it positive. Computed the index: 0.4 angstroms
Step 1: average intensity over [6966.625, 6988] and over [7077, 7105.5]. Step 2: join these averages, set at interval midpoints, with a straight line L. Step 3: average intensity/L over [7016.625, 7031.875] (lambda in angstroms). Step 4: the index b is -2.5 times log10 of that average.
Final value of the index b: 0.01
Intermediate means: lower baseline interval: 33.7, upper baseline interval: 33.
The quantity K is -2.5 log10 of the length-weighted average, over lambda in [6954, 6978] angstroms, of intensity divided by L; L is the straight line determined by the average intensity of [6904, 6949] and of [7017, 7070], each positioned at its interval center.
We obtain 0.01 mag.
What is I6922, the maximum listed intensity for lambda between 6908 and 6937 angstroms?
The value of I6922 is 34.55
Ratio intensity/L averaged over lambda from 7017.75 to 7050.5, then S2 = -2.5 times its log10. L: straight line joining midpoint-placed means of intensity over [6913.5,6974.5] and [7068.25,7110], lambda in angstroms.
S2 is 0.01 mag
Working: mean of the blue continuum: 33.9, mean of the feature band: 33.1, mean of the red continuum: 33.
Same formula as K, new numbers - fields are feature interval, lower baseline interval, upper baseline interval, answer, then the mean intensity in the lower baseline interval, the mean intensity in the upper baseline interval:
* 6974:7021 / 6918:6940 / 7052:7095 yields 0.007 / 34.1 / 33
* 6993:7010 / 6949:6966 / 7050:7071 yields -0.004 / 33.6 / 33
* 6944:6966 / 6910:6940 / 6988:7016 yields 0.006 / 34.1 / 33.3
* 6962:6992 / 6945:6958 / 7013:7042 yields -0.006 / 33.7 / 33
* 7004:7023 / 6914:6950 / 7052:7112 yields 0.017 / 34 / 33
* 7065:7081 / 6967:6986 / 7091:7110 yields 0.003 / 33.6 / 33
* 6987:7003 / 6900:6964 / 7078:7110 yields -0.003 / 34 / 32.9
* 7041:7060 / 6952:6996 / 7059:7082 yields 0.003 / 33.7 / 33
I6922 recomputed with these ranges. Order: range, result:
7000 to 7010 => 33.63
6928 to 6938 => 34.32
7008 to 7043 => 33.81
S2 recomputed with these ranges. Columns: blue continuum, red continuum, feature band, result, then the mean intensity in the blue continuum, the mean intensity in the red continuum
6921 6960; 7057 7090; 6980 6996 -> -0.01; 34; 33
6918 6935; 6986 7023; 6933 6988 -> 0.00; 34.1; 33.3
